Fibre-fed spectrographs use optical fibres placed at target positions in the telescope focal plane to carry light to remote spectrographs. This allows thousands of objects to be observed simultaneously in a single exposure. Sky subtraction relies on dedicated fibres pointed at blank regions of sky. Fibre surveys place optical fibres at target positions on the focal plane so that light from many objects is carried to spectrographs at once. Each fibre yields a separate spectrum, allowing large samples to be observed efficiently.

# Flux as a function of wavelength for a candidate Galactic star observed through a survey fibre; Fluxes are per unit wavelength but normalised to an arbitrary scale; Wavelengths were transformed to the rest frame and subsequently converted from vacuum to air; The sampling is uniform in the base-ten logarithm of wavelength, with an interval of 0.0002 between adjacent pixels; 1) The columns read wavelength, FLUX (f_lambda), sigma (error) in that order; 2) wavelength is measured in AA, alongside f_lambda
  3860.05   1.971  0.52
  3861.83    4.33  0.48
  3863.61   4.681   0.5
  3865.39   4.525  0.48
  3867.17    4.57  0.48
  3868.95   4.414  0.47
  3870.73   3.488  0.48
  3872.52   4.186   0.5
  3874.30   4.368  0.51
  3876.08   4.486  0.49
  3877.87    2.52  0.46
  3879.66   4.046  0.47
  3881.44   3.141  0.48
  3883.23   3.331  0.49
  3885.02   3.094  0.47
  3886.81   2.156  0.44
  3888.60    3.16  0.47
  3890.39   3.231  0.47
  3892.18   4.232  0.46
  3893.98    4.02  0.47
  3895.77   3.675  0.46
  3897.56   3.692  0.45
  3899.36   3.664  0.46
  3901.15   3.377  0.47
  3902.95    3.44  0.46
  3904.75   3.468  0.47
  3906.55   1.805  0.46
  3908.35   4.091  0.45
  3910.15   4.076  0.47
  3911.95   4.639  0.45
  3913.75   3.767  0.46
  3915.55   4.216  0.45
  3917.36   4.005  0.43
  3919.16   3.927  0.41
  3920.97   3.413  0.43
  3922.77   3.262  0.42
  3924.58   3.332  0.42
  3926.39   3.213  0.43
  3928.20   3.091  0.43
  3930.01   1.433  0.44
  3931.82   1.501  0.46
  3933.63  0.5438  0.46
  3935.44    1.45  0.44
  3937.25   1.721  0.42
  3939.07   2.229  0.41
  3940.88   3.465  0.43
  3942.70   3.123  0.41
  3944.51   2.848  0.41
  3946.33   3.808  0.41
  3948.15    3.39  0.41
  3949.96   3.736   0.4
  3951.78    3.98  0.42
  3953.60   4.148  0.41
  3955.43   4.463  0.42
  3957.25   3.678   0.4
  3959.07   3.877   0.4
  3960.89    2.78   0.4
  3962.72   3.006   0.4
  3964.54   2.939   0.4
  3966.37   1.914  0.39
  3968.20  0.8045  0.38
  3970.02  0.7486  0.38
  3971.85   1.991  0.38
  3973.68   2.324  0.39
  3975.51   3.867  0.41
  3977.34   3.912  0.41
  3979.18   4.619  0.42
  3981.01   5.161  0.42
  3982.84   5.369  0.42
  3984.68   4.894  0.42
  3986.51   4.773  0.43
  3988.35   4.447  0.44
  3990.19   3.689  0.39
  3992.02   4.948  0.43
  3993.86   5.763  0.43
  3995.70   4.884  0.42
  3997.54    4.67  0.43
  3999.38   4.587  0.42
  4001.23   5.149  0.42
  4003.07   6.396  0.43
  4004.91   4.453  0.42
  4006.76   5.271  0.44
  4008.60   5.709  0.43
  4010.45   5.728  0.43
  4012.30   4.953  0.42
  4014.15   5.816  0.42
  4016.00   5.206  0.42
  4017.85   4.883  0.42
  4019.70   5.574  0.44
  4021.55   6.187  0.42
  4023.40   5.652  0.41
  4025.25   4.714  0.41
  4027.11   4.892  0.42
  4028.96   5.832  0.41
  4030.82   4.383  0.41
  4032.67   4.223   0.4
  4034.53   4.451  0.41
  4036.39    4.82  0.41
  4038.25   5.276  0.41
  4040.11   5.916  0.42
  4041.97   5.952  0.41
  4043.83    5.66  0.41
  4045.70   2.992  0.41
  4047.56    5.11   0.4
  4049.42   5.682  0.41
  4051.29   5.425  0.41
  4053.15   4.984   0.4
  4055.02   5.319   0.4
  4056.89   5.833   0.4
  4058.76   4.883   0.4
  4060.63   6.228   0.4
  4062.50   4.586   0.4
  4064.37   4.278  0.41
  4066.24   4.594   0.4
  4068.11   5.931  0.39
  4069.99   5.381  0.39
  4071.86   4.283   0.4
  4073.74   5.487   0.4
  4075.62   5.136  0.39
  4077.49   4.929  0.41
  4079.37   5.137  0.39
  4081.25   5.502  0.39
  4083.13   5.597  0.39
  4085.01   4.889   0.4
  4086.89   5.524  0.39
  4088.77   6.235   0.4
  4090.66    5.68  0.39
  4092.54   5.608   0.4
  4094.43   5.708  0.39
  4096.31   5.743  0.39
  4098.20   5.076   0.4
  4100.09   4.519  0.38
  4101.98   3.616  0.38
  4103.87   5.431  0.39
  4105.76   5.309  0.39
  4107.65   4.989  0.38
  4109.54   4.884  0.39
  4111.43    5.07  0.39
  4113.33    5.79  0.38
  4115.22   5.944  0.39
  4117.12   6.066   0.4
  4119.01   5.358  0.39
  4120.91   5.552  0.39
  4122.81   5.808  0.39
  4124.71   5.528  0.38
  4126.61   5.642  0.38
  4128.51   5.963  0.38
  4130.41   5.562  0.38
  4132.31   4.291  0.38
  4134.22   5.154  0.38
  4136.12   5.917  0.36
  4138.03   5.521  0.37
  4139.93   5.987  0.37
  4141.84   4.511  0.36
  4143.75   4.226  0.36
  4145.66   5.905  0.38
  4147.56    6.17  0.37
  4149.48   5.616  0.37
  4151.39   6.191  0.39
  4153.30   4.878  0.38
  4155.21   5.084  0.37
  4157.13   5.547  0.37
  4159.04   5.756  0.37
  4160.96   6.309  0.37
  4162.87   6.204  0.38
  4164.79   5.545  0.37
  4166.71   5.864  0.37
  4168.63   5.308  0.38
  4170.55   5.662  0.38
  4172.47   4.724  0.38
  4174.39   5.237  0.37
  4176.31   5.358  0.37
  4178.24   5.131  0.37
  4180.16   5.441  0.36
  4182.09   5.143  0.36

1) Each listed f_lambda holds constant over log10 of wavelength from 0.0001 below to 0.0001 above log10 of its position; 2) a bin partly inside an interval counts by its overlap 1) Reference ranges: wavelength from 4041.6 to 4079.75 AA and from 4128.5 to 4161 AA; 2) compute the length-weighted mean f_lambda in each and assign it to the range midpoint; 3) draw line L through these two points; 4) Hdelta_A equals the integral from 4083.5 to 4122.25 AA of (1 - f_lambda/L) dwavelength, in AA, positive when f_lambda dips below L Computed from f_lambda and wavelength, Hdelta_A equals -0.6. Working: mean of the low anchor 5.12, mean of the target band 5.36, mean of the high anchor 5.44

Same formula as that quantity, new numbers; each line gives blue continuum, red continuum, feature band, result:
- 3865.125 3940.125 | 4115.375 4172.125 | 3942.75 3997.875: 3.7 AA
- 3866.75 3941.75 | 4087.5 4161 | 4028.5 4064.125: -3.3 AA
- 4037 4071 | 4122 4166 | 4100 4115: 1.1 AA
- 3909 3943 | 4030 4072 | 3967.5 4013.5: -3.3 AA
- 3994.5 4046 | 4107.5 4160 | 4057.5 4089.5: 0.6 AA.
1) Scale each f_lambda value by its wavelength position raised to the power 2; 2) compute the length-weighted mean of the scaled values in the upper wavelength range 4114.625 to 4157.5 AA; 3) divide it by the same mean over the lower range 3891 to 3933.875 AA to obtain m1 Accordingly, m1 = 1.82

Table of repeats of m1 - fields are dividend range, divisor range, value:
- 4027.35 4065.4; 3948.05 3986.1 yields 1.54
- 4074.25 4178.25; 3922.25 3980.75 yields 2.06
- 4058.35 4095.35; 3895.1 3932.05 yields 1.68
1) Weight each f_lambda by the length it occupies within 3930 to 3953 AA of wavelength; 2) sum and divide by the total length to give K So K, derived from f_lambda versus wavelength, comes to 2.62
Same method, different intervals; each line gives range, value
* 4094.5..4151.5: 5.37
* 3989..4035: 5.12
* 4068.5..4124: 5.33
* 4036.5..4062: 5.3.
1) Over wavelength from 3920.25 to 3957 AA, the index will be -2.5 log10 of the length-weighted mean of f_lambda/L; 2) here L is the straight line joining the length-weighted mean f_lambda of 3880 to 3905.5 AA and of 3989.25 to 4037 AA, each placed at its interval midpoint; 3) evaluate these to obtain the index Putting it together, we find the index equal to 0.36 mag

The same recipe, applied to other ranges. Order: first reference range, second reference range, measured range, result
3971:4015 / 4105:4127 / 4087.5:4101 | -0.03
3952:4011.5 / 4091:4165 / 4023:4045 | -0.12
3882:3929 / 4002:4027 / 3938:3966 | 0.26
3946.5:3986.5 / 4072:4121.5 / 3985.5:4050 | -0.22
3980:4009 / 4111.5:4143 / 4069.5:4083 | 0.04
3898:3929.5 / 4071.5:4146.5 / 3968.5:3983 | 0.25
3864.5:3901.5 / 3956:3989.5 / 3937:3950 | 0.14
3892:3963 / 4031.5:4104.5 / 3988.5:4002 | -0.14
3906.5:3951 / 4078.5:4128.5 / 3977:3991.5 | -0.22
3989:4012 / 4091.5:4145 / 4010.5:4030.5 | -0.05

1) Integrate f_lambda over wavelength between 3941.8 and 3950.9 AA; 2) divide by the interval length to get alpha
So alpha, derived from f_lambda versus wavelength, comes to 3.39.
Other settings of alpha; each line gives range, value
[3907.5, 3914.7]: 4.15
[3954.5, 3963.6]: 3.56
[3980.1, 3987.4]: 5.05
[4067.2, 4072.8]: 5.19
